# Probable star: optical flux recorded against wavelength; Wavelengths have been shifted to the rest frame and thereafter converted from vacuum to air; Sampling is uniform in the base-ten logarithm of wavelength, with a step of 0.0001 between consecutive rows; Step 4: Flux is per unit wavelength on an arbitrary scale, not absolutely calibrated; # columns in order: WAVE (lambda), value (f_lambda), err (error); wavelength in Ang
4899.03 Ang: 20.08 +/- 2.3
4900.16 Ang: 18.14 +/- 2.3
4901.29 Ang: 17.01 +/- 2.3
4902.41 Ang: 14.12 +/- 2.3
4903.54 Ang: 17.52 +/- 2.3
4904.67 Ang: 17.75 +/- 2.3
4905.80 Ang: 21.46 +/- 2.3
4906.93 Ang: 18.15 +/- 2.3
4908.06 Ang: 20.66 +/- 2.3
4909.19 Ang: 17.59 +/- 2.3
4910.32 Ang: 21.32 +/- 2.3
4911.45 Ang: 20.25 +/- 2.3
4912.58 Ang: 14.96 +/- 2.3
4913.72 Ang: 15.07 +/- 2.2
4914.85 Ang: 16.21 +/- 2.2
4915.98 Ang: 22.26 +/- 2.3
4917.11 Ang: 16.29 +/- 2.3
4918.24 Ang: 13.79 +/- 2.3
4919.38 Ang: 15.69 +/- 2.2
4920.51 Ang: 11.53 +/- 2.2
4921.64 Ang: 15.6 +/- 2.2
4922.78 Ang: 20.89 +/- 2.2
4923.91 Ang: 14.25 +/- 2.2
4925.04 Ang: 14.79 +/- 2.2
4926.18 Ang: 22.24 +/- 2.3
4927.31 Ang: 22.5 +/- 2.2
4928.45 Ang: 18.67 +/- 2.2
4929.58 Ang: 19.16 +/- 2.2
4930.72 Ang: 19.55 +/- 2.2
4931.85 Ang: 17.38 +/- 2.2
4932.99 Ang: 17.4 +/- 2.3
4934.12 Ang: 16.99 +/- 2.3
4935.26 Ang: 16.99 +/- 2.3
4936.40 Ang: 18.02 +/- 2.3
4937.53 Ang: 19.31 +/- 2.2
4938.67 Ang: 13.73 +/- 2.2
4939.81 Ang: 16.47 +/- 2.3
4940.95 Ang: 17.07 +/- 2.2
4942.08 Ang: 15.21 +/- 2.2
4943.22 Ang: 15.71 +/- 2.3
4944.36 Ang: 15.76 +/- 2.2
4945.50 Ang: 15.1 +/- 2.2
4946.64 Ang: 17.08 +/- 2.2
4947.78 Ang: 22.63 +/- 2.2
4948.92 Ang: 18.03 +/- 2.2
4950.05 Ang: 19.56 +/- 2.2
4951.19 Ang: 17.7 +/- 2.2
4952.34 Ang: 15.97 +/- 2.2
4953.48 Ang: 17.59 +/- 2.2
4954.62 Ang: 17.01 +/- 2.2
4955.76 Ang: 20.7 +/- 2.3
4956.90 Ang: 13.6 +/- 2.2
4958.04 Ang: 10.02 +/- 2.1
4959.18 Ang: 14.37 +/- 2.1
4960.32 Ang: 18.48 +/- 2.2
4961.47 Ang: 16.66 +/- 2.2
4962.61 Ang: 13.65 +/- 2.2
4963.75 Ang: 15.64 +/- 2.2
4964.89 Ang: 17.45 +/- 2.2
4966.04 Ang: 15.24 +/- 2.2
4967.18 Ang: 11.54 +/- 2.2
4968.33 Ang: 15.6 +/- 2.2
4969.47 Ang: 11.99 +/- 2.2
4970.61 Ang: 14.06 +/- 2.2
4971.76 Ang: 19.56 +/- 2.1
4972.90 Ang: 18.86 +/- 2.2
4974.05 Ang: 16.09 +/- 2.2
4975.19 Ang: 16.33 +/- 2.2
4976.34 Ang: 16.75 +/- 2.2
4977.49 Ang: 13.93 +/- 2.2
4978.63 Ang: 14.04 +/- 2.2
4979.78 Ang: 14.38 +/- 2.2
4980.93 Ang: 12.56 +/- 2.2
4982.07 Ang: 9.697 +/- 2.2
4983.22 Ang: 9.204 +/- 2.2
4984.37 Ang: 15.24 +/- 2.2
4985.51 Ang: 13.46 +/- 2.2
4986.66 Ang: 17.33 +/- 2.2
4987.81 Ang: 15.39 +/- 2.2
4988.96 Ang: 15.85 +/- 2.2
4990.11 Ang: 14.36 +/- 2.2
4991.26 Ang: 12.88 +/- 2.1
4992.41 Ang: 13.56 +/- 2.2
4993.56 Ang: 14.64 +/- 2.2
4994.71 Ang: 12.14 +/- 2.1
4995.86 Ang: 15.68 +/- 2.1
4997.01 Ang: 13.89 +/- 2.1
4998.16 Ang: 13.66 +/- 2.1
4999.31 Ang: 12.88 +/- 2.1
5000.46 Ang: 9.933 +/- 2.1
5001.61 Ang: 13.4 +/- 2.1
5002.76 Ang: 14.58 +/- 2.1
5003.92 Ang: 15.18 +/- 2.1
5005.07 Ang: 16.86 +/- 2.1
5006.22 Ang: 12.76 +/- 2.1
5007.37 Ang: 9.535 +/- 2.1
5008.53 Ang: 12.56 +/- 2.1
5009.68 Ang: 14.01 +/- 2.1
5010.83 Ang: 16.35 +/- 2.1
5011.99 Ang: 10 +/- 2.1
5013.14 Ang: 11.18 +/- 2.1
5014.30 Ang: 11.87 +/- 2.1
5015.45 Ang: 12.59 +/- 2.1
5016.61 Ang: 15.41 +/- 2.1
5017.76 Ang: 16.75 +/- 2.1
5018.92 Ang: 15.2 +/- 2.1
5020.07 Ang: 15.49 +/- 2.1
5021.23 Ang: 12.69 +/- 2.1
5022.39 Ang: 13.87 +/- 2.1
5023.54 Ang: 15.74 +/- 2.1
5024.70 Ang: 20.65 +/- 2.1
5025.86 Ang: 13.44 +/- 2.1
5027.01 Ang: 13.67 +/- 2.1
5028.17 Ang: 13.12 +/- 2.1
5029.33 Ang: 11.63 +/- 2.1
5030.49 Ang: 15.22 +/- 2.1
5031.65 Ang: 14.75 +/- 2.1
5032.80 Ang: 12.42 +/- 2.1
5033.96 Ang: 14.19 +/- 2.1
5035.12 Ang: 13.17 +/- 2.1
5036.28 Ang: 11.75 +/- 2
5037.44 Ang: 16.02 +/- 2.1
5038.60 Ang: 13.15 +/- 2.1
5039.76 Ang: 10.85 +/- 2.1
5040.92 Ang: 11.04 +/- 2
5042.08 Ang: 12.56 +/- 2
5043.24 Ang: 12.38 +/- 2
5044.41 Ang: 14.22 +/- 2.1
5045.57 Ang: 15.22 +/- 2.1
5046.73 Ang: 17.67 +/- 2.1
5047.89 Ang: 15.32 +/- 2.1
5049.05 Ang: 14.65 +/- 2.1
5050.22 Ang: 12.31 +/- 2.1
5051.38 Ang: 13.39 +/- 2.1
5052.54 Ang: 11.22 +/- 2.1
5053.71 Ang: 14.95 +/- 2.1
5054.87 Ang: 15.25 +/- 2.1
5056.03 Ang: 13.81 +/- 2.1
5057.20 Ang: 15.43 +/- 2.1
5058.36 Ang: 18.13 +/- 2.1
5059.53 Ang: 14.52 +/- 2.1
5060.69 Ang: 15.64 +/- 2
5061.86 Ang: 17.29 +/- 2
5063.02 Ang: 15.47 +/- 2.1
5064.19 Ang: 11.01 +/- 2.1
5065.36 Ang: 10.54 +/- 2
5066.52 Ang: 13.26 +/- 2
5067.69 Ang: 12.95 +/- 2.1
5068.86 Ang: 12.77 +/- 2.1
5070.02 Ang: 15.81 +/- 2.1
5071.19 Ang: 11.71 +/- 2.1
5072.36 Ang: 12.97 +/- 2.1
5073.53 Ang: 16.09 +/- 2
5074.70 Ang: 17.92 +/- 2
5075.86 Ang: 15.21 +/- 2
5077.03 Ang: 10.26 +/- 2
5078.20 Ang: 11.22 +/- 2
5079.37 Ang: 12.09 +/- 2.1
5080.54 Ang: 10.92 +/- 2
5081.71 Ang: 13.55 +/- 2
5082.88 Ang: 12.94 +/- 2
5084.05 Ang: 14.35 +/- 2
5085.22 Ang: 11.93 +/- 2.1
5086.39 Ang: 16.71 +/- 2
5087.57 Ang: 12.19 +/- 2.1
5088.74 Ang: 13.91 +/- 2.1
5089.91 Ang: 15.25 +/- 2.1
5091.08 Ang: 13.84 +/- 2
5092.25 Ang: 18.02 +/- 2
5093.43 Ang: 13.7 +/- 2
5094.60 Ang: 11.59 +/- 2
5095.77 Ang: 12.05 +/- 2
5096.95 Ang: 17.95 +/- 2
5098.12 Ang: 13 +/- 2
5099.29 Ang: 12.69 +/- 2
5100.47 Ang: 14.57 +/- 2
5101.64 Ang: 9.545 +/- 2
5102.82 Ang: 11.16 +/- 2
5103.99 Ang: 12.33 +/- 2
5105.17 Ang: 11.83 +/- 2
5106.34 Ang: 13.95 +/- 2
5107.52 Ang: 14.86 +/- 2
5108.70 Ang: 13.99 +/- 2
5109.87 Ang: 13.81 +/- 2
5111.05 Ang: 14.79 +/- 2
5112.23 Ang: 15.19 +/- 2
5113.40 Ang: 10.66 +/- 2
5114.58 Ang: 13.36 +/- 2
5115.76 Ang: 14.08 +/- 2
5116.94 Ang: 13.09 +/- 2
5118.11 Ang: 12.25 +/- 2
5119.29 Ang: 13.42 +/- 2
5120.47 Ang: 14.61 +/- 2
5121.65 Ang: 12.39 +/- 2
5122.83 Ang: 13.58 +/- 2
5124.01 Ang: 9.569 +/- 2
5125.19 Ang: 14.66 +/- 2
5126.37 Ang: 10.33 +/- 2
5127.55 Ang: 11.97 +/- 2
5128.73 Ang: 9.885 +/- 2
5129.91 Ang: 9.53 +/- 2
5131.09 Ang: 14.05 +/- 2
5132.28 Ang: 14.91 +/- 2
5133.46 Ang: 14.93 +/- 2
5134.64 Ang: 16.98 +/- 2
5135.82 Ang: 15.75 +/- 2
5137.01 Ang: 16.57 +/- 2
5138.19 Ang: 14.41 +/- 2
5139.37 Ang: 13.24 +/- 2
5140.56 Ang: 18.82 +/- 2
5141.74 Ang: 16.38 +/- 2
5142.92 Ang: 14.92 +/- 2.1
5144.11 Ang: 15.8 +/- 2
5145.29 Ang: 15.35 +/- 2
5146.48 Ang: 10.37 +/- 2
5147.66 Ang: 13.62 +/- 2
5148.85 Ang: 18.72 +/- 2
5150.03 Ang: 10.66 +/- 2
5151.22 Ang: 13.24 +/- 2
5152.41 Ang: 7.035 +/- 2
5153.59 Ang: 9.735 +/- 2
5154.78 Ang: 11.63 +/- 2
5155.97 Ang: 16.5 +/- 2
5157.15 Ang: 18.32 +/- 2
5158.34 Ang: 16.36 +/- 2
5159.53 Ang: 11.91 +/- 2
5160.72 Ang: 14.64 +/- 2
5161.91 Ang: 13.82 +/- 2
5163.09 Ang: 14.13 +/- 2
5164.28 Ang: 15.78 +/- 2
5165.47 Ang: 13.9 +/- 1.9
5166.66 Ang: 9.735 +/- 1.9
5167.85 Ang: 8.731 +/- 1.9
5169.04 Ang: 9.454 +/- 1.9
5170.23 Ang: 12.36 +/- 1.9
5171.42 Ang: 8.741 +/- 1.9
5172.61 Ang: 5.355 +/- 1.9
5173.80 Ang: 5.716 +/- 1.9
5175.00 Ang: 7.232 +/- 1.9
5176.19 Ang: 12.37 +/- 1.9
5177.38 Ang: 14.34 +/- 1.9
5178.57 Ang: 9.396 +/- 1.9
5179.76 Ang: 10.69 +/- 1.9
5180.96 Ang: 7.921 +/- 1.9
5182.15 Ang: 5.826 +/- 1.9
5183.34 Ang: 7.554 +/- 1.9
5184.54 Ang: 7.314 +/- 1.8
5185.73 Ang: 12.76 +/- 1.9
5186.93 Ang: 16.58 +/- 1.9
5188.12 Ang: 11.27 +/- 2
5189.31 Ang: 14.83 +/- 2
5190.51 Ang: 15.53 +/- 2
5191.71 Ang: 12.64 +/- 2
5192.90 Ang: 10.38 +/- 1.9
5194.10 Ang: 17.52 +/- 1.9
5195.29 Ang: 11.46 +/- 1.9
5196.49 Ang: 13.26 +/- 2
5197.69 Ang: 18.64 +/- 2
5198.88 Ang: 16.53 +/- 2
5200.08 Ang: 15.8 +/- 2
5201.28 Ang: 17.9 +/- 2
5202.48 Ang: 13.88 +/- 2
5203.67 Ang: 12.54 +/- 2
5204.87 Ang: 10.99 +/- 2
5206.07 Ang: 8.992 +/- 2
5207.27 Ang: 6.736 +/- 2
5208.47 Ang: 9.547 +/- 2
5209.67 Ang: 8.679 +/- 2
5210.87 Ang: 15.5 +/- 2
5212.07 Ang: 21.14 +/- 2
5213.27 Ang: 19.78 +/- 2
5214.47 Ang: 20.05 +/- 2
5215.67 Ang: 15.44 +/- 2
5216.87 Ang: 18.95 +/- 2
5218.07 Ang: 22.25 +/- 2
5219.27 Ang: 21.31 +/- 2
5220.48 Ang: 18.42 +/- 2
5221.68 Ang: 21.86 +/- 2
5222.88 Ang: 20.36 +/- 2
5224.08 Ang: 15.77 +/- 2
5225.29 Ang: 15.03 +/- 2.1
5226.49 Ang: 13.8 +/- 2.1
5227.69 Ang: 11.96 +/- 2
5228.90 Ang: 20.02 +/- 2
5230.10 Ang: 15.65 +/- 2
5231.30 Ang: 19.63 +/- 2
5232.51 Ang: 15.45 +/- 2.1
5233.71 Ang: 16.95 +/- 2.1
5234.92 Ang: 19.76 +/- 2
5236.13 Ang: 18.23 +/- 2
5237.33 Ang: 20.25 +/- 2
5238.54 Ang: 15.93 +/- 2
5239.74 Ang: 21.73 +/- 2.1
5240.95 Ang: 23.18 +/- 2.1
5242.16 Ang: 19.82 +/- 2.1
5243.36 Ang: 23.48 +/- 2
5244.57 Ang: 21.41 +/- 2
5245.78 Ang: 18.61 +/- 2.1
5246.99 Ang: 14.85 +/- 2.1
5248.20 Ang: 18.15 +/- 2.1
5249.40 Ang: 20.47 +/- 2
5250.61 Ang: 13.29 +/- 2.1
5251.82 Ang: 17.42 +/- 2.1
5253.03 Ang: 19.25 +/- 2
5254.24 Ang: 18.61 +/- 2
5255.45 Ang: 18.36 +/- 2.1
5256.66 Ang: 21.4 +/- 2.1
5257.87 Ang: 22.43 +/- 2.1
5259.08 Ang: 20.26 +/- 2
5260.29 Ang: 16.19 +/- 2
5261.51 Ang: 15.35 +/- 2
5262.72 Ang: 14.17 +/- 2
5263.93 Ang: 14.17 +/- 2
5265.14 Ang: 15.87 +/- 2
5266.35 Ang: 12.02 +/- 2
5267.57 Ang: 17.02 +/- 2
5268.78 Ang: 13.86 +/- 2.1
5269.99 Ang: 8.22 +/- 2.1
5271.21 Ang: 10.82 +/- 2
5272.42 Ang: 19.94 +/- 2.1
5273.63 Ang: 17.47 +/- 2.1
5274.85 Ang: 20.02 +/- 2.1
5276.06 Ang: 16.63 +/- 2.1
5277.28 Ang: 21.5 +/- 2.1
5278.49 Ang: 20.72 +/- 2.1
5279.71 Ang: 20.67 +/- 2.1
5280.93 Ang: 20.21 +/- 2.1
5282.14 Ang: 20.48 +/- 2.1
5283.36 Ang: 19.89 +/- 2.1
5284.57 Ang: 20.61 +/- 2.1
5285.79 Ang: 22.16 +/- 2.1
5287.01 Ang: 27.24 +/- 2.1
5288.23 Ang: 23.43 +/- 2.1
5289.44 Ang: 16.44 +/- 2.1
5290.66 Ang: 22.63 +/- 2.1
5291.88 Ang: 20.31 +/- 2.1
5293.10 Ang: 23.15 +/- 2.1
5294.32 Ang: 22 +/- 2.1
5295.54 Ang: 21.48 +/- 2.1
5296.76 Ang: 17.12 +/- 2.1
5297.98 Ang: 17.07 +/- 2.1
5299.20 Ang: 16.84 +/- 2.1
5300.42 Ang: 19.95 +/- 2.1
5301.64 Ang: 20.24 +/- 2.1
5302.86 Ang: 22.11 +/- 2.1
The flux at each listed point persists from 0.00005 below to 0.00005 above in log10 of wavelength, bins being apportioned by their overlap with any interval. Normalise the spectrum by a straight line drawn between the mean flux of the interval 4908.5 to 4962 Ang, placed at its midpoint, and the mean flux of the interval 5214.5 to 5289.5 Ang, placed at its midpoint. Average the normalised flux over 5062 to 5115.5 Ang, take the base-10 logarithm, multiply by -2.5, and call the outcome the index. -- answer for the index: 0.300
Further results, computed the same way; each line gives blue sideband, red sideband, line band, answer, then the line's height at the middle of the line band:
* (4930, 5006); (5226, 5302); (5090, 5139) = 0.25 mag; 17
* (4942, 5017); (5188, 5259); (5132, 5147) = 0.06 mag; 16.2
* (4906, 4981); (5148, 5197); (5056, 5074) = 0.00 mag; 14.2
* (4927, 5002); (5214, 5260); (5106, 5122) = 0.26 mag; 17.3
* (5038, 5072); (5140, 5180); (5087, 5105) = -0.01 mag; 13.4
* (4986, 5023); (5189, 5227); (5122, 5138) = 0.12 mag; 14.9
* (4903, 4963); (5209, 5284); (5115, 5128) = 0.35 mag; 17.7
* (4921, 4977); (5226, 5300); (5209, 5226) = 0.01 mag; 18.2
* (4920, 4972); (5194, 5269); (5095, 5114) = 0.26 mag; 16.8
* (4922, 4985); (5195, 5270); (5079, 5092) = 0.22 mag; 16.6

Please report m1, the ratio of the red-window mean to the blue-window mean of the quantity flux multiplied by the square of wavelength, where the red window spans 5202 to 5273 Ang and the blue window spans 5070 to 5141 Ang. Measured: 1.31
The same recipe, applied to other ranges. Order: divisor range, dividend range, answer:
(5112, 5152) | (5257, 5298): 1.44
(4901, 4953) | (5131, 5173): 0.85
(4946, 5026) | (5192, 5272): 1.24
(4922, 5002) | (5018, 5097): 0.92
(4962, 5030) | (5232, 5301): 1.47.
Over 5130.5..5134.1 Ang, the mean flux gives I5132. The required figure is 14.6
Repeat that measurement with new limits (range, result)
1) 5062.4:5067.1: 12.6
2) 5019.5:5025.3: 15.7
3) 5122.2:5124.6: 11.6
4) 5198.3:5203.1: 16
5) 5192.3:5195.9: 13.1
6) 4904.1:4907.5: 19.1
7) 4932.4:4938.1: 17.7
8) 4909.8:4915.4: 17.5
